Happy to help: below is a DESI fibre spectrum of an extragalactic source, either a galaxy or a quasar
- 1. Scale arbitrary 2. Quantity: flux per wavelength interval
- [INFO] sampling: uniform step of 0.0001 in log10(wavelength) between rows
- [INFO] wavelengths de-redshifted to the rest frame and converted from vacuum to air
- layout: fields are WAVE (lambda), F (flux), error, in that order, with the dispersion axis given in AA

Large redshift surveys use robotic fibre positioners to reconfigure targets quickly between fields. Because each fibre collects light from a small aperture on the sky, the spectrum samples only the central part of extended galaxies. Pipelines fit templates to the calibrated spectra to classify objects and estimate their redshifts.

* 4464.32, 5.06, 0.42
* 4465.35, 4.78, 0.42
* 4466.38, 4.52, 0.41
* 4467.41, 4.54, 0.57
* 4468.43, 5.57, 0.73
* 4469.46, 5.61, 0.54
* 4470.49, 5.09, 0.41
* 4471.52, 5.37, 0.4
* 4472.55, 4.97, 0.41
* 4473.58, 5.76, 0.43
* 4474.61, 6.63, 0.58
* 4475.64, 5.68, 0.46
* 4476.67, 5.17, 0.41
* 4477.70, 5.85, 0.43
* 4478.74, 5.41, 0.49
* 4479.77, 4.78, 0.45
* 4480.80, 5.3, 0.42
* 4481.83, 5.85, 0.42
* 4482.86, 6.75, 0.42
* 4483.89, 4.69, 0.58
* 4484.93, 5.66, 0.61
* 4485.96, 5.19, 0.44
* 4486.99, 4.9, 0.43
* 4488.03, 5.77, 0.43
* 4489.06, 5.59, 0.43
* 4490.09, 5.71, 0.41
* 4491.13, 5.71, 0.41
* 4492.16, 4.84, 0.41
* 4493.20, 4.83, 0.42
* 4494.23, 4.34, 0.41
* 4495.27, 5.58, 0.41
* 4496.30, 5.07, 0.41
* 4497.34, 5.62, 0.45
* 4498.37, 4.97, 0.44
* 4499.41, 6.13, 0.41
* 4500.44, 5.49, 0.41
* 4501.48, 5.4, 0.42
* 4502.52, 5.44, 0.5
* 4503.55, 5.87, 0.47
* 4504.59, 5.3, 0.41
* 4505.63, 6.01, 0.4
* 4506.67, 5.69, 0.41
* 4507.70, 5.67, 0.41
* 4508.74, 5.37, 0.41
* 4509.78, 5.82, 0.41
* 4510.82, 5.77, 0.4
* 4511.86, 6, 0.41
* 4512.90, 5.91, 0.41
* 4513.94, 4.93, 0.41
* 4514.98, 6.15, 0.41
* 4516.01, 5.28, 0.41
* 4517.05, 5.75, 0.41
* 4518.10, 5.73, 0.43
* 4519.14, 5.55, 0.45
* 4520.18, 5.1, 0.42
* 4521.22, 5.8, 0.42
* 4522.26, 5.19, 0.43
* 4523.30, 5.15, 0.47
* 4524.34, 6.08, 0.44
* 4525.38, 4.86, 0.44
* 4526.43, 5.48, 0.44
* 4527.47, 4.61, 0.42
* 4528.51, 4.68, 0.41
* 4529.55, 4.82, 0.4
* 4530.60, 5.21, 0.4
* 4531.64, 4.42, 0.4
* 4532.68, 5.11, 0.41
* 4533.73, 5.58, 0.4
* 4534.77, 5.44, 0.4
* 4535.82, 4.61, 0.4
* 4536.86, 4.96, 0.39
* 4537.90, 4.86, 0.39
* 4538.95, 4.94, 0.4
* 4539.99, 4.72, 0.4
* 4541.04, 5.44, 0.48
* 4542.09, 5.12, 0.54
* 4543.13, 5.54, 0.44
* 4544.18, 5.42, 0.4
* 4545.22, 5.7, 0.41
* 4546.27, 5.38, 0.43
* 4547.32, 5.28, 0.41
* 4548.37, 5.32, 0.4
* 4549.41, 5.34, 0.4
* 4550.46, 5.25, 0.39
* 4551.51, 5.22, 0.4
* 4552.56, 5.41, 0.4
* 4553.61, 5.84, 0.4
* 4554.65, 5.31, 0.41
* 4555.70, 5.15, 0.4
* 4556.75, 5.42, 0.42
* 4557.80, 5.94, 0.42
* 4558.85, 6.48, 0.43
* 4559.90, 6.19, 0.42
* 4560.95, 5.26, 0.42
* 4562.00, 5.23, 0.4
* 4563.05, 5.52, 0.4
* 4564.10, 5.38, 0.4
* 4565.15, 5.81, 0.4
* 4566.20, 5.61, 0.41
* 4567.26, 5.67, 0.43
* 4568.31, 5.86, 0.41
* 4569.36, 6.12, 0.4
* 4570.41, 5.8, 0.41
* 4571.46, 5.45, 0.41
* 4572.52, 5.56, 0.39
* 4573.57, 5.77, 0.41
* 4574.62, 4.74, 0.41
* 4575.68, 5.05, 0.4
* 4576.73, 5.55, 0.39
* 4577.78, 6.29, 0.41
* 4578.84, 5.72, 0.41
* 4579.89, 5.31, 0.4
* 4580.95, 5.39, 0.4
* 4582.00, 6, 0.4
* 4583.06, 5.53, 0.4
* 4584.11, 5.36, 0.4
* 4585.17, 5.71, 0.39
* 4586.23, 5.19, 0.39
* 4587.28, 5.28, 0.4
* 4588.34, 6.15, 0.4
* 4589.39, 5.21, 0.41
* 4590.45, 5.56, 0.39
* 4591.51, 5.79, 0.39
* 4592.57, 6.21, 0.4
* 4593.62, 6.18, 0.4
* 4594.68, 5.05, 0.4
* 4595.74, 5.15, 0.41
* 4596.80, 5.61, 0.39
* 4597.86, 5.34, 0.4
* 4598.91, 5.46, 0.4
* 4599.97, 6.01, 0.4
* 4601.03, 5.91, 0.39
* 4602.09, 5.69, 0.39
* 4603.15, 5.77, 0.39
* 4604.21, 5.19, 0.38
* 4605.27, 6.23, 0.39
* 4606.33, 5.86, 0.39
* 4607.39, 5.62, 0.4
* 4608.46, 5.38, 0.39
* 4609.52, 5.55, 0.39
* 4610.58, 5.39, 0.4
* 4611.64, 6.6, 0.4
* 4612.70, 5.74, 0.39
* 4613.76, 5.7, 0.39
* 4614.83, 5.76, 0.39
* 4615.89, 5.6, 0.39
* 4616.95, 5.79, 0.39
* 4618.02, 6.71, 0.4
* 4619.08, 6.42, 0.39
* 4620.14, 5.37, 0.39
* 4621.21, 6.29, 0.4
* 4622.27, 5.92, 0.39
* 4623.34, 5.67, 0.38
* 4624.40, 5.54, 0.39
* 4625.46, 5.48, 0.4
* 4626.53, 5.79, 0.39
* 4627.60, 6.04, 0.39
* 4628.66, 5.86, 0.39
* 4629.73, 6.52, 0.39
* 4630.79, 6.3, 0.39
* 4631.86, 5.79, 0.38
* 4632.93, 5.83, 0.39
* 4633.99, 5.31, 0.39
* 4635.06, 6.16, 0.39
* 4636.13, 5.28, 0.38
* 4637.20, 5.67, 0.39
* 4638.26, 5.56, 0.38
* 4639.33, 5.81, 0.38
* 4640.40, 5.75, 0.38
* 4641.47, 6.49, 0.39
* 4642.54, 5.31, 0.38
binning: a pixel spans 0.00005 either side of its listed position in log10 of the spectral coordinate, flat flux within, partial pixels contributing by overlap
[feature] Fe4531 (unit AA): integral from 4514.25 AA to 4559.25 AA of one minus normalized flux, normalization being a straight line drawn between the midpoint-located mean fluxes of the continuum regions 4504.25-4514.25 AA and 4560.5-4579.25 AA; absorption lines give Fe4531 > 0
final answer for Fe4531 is 2.5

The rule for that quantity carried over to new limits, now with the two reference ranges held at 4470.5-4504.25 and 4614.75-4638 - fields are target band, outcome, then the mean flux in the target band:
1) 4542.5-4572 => 0.5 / 5.57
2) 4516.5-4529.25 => 0.5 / 5.32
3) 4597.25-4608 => 0.2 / 5.7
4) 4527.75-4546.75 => 1.7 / 5.1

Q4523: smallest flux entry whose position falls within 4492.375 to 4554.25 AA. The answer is 4.34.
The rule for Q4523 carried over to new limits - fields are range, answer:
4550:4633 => 4.74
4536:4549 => 4.72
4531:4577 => 4.42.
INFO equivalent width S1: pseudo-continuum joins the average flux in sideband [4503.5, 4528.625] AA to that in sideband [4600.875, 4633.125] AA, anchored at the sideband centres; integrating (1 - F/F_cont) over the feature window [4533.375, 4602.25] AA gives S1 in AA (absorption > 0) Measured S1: 2.2 AA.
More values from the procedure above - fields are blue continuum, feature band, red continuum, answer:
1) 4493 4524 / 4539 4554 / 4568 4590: 0.6 AA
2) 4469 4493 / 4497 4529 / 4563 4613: 0.1 AA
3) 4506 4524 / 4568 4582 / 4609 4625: 0.4 AA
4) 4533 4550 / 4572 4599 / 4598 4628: 0.1 AA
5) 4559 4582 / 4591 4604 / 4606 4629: 0.1 AA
